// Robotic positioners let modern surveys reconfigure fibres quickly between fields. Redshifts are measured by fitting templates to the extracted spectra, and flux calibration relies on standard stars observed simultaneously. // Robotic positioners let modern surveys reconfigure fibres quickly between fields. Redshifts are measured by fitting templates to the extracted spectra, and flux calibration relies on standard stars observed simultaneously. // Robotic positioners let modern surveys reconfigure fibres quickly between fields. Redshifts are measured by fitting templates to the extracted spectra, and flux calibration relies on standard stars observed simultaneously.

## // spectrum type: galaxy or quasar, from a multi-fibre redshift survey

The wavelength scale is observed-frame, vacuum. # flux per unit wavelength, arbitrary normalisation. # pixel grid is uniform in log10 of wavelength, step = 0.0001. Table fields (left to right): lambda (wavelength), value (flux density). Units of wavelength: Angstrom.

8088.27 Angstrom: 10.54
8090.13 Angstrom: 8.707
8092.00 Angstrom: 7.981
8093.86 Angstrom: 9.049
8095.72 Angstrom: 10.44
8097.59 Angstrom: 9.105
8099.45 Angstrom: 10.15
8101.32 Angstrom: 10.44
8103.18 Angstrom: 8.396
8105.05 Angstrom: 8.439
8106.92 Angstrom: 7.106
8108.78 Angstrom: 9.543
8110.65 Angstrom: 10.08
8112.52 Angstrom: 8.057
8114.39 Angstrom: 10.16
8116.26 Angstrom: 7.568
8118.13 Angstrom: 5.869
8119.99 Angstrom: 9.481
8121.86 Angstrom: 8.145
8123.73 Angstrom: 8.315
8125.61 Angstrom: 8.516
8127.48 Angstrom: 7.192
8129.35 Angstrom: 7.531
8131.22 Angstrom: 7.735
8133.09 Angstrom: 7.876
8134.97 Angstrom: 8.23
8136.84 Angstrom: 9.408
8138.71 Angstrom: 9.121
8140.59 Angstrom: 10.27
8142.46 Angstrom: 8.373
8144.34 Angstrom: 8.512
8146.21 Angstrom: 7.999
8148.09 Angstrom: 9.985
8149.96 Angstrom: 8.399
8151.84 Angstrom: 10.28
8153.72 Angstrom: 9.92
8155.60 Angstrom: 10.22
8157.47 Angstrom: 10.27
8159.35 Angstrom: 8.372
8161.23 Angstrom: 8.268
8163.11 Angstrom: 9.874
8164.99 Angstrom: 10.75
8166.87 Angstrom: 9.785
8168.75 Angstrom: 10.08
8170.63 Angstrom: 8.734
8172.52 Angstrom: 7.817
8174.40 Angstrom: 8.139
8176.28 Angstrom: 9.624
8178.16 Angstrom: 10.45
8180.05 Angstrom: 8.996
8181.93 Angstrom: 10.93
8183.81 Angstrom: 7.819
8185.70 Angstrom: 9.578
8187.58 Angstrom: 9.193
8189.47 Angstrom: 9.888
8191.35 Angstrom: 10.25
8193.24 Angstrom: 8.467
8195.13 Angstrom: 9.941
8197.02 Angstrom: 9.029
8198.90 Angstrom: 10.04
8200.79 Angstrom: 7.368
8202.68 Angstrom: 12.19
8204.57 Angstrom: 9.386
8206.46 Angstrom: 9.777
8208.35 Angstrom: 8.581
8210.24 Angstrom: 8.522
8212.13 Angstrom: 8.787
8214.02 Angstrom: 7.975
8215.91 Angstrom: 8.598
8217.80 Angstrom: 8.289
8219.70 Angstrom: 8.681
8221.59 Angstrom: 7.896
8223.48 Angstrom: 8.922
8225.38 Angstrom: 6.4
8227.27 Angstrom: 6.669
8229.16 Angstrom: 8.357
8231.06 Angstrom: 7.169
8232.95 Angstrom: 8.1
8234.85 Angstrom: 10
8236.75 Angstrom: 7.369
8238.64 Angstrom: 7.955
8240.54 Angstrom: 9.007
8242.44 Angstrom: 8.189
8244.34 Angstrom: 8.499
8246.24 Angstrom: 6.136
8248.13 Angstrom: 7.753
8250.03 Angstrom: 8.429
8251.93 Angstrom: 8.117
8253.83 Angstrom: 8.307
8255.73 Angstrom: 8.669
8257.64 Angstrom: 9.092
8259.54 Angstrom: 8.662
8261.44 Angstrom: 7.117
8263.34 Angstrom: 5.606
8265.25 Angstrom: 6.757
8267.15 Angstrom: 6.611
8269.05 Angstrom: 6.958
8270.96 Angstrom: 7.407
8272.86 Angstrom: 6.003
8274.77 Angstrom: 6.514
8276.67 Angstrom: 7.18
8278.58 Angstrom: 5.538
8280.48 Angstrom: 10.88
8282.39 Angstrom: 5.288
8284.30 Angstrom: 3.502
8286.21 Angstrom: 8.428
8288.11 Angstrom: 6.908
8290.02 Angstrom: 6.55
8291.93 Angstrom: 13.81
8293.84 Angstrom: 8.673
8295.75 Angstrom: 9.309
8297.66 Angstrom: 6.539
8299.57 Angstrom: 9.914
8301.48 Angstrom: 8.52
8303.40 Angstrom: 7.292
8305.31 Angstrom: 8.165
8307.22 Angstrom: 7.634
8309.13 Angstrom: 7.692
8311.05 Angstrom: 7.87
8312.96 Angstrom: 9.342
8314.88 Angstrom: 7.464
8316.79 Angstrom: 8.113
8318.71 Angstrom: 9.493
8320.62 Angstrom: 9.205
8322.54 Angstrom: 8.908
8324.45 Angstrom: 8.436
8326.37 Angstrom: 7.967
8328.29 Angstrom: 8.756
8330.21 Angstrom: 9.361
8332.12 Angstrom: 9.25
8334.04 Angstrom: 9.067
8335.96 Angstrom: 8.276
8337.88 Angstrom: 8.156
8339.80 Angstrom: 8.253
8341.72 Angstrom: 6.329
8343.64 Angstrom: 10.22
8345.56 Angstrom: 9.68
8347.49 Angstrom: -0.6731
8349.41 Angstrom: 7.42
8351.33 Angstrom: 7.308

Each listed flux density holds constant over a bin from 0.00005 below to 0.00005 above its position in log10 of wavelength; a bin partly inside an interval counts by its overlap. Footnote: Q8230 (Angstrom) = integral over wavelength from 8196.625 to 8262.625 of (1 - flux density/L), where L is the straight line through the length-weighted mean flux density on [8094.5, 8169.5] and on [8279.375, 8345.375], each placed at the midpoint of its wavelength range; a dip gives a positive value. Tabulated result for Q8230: 1.9 Angstrom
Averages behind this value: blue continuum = 8.95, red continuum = 8.35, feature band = 8.39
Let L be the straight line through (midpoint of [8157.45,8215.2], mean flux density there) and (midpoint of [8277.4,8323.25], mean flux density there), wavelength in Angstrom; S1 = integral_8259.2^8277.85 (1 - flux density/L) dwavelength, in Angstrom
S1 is 3.6 Angstrom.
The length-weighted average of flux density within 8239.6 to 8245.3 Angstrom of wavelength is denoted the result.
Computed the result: 8.55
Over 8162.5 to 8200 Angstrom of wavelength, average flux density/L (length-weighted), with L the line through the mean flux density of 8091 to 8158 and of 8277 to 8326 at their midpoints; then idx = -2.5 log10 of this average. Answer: -0.103 mag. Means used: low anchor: 8.83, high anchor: 8.13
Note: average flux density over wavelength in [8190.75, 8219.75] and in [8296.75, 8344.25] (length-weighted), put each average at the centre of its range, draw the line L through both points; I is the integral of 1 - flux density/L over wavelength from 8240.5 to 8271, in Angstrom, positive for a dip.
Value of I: 3.8 Angstrom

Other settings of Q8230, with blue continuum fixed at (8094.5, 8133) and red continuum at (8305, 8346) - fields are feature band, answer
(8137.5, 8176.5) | -3.1 Angstrom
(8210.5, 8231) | 1.3 Angstrom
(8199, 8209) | -1.1 Angstrom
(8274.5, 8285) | 2.4 Angstrom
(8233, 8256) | 1.0 Angstrom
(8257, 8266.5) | 1.3 Angstrom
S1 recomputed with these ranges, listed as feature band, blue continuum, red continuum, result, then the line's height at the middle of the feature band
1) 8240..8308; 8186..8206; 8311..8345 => 9.75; 9.01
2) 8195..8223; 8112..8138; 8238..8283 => -4.31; 7.78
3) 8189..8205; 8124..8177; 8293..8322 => -1.52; 8.78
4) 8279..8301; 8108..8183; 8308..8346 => 1.39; 8.65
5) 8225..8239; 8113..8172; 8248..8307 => 0.50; 8.09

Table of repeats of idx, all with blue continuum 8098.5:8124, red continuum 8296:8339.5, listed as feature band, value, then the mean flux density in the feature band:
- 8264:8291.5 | 0.229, 6.87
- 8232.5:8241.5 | 0.006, 8.5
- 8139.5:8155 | -0.070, 9.23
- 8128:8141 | 0.025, 8.48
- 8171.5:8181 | -0.047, 9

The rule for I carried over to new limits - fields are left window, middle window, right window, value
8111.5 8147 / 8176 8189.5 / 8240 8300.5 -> -2.40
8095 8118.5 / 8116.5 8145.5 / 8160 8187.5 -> 2.53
